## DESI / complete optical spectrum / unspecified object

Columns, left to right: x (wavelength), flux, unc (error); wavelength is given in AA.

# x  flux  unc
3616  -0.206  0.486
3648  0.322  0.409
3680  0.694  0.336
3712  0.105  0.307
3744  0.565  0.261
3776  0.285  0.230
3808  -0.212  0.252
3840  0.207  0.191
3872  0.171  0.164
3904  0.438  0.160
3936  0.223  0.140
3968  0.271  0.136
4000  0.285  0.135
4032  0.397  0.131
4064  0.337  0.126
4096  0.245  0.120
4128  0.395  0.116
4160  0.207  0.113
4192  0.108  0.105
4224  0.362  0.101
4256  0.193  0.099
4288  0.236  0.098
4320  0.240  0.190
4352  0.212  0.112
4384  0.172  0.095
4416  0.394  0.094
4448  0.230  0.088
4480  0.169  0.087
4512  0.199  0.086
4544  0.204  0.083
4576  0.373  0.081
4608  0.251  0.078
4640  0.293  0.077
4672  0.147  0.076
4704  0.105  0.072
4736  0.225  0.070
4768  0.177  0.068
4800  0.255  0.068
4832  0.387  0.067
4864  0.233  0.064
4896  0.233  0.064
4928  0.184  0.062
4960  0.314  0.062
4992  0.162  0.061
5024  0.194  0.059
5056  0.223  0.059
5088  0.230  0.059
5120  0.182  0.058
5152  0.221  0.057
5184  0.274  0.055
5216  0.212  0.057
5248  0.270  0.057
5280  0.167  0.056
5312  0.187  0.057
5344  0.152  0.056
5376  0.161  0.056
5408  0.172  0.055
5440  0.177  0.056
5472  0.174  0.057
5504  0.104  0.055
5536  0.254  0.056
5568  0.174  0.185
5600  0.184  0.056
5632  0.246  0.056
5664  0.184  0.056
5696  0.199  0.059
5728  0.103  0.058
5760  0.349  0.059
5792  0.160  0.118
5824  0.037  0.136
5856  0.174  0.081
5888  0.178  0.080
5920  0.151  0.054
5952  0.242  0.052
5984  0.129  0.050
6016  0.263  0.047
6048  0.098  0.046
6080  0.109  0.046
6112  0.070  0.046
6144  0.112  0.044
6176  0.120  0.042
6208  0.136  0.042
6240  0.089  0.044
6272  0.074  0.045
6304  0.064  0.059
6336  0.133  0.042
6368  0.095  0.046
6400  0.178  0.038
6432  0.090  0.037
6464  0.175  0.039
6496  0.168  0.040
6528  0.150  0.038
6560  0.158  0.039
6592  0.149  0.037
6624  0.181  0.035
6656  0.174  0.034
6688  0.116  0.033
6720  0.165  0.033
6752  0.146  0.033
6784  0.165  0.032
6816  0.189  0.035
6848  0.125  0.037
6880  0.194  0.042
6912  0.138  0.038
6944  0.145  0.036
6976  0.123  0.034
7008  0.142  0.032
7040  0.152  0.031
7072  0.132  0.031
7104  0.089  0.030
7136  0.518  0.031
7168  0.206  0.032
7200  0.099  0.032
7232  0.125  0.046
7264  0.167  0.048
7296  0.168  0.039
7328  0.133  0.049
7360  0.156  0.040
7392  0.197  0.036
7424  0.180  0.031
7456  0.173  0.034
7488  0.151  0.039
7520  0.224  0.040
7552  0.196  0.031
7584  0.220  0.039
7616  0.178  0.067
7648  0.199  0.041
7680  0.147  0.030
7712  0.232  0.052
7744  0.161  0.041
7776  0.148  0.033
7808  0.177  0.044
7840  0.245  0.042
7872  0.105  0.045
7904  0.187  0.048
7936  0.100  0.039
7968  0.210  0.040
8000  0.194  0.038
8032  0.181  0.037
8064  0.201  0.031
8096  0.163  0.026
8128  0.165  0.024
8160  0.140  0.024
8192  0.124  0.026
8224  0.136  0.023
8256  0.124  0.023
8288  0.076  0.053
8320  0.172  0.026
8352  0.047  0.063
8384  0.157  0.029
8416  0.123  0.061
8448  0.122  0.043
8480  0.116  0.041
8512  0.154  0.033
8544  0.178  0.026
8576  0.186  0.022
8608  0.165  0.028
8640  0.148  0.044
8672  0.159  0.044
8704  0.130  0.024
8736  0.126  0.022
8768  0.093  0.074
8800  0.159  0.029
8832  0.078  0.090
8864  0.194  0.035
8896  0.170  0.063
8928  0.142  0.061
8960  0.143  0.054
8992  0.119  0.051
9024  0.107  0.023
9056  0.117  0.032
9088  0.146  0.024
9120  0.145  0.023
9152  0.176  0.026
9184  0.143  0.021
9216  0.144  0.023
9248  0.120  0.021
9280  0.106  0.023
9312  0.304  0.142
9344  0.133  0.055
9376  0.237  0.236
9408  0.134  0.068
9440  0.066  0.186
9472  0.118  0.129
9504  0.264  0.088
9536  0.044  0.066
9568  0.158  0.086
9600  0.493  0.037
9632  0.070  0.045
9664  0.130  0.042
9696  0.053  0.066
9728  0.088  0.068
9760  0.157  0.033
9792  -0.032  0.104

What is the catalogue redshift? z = 0.92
